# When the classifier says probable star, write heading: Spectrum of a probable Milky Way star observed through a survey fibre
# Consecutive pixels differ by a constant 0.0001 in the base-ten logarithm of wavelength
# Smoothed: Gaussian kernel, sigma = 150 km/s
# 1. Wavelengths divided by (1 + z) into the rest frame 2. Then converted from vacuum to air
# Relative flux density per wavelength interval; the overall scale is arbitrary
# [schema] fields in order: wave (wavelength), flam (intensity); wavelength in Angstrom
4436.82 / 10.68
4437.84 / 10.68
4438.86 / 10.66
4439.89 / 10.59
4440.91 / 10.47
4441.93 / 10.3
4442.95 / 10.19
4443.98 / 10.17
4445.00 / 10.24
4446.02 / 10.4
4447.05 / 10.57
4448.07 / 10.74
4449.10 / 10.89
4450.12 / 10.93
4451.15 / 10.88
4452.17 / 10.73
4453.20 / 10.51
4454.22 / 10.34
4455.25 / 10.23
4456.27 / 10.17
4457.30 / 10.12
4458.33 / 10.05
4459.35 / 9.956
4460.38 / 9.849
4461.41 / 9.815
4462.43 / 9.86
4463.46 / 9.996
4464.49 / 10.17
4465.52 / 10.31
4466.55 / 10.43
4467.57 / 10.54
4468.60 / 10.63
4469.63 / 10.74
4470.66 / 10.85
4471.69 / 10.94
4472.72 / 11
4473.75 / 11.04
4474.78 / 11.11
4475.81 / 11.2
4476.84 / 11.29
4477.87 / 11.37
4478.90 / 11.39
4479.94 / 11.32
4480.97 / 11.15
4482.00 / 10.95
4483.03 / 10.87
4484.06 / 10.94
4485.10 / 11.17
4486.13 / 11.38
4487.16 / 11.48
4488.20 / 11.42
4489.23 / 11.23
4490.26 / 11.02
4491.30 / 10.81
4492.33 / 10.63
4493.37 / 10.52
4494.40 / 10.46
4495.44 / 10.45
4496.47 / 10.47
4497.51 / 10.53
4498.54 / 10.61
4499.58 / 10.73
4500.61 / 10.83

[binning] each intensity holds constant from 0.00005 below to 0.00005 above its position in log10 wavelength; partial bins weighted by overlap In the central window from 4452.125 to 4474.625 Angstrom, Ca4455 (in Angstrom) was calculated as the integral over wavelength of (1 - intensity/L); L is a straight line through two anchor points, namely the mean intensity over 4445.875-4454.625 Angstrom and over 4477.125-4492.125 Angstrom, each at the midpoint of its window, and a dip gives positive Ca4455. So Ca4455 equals 1.01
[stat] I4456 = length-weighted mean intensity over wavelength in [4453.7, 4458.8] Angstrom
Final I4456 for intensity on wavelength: 10.2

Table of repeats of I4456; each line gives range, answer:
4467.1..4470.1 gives 10.6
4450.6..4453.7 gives 10.7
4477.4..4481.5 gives 11.3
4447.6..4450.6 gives 10.9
